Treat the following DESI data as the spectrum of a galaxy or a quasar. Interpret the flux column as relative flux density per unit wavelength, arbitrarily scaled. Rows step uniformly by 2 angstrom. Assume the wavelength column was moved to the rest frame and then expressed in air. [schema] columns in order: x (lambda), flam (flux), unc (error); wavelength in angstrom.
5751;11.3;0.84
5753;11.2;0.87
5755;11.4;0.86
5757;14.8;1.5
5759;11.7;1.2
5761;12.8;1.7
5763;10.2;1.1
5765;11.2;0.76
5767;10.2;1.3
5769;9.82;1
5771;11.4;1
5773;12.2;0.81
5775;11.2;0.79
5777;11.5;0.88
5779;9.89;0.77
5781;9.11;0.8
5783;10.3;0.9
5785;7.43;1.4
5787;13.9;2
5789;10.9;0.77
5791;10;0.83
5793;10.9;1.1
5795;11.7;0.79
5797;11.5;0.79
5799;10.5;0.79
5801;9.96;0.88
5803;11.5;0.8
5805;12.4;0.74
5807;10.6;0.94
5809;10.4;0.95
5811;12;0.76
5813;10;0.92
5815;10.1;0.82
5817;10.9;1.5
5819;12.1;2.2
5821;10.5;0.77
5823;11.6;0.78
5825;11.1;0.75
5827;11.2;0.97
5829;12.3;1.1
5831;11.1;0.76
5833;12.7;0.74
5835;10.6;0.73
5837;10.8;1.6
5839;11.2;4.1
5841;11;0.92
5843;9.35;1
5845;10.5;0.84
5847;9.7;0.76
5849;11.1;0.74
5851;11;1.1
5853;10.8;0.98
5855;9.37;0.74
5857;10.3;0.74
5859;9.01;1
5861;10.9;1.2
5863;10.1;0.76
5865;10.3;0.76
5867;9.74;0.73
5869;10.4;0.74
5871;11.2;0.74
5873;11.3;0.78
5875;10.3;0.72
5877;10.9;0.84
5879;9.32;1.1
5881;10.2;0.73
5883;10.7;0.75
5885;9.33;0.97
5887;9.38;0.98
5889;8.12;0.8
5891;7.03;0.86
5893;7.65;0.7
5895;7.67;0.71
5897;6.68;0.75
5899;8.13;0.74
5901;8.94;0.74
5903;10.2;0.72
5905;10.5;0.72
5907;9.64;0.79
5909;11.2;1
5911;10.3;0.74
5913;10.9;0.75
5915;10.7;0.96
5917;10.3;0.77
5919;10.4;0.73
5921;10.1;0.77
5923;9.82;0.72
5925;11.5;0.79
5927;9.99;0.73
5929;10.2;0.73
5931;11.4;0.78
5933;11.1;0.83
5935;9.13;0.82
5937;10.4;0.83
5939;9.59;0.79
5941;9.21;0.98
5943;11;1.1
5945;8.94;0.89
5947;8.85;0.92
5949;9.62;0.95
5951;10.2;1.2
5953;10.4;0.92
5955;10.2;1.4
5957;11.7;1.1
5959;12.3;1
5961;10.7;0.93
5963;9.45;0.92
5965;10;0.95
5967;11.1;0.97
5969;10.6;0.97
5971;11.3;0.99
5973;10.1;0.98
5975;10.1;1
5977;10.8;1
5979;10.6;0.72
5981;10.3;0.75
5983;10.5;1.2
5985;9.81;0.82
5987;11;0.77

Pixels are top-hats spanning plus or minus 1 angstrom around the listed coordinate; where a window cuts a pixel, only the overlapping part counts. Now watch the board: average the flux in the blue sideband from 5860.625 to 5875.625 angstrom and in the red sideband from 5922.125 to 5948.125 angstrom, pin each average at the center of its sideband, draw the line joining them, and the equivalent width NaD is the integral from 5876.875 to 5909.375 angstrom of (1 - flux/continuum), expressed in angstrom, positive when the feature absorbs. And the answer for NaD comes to 4.1 angstrom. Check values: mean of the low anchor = 10.5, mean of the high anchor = 10.1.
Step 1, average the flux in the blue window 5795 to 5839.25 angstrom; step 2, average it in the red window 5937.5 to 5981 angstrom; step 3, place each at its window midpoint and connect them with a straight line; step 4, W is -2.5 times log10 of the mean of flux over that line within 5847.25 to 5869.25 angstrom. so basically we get 0.07 mag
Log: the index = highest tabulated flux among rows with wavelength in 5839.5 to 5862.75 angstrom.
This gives 11.1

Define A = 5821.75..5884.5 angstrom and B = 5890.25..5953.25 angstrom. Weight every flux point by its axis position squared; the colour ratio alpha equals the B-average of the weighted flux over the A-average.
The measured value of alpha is 0.94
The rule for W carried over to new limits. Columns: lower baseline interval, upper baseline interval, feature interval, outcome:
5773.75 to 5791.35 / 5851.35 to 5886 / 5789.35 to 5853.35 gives -0.06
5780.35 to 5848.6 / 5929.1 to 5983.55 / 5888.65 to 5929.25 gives 0.11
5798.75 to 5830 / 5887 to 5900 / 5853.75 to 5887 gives -0.18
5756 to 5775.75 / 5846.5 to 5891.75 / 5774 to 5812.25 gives 0.03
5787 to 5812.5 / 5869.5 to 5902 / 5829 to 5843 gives -0.09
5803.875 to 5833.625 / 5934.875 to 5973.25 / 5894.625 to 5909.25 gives 0.17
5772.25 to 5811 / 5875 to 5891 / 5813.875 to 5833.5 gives -0.09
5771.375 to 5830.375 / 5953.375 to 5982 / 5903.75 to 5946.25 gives 0.05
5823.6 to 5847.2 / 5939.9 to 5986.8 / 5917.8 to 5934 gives 0.00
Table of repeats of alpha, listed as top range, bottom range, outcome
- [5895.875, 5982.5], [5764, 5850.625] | 0.98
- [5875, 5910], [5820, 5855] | 0.86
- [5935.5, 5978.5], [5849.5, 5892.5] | 1.06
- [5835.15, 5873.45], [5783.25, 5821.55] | 0.97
